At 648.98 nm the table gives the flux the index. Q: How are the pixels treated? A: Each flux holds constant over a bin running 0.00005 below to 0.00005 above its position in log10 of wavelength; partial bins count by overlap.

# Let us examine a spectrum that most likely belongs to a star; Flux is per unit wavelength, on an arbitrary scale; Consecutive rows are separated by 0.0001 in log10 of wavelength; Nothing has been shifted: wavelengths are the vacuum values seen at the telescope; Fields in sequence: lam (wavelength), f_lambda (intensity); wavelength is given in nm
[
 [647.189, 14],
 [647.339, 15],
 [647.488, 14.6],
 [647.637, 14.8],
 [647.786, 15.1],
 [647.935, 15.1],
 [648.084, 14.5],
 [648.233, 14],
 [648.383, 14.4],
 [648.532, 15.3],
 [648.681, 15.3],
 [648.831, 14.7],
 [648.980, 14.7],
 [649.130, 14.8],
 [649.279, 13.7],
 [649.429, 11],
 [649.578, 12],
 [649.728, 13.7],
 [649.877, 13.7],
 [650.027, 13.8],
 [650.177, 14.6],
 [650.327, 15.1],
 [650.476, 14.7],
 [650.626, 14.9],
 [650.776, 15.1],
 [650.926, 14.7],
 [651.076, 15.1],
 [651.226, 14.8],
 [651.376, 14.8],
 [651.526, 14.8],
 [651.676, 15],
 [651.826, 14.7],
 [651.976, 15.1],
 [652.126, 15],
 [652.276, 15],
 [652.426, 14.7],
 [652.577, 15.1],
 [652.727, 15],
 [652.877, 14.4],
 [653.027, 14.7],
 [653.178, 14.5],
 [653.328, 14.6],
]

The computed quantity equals 14.7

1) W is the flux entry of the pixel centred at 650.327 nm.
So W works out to 15.1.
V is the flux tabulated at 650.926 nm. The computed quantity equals 14.7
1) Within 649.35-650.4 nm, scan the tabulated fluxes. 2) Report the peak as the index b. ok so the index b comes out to 15.1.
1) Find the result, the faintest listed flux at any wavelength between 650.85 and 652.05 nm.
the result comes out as 14.7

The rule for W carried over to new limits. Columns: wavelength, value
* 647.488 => 14.6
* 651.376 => 14.8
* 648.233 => 14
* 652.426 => 14.7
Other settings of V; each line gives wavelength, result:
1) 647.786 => 15.1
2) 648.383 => 14.4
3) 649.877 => 13.7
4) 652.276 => 15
